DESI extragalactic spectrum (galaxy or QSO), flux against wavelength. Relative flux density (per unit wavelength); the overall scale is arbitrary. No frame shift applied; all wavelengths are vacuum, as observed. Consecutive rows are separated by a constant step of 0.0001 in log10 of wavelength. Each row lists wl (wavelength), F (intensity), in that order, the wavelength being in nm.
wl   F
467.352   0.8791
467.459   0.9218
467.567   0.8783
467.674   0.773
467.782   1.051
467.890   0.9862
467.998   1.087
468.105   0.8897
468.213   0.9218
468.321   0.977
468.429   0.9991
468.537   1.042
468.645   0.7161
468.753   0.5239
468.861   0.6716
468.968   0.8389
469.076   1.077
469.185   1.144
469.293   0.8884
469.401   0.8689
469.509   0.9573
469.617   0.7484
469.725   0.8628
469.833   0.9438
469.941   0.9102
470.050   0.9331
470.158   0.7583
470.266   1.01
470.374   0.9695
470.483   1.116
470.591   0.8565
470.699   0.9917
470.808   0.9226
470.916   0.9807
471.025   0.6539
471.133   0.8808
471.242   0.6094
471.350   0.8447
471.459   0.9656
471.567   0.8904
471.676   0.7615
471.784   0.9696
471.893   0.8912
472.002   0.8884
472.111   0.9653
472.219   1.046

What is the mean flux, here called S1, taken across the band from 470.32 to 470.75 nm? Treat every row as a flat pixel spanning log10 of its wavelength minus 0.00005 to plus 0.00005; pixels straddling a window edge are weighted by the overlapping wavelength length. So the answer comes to 0.984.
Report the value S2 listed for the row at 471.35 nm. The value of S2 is 0.8447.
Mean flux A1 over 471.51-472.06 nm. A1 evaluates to 0.881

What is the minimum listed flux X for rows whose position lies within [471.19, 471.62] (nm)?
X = 0.6094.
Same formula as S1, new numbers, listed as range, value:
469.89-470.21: 0.866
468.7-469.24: 0.852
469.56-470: 0.867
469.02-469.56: 0.985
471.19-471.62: 0.83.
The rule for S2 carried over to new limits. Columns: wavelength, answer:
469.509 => 0.9573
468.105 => 0.8897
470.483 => 1.116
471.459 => 0.9656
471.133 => 0.8808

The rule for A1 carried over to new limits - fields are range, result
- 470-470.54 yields 0.958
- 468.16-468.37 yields 0.948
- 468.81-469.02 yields 0.759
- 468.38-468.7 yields 0.916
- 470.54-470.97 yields 0.939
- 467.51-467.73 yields 0.829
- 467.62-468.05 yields 0.973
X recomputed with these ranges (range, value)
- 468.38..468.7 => 0.7161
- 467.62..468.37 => 0.773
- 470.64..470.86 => 0.9226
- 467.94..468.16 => 0.8897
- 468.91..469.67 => 0.7484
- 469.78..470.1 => 0.9102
